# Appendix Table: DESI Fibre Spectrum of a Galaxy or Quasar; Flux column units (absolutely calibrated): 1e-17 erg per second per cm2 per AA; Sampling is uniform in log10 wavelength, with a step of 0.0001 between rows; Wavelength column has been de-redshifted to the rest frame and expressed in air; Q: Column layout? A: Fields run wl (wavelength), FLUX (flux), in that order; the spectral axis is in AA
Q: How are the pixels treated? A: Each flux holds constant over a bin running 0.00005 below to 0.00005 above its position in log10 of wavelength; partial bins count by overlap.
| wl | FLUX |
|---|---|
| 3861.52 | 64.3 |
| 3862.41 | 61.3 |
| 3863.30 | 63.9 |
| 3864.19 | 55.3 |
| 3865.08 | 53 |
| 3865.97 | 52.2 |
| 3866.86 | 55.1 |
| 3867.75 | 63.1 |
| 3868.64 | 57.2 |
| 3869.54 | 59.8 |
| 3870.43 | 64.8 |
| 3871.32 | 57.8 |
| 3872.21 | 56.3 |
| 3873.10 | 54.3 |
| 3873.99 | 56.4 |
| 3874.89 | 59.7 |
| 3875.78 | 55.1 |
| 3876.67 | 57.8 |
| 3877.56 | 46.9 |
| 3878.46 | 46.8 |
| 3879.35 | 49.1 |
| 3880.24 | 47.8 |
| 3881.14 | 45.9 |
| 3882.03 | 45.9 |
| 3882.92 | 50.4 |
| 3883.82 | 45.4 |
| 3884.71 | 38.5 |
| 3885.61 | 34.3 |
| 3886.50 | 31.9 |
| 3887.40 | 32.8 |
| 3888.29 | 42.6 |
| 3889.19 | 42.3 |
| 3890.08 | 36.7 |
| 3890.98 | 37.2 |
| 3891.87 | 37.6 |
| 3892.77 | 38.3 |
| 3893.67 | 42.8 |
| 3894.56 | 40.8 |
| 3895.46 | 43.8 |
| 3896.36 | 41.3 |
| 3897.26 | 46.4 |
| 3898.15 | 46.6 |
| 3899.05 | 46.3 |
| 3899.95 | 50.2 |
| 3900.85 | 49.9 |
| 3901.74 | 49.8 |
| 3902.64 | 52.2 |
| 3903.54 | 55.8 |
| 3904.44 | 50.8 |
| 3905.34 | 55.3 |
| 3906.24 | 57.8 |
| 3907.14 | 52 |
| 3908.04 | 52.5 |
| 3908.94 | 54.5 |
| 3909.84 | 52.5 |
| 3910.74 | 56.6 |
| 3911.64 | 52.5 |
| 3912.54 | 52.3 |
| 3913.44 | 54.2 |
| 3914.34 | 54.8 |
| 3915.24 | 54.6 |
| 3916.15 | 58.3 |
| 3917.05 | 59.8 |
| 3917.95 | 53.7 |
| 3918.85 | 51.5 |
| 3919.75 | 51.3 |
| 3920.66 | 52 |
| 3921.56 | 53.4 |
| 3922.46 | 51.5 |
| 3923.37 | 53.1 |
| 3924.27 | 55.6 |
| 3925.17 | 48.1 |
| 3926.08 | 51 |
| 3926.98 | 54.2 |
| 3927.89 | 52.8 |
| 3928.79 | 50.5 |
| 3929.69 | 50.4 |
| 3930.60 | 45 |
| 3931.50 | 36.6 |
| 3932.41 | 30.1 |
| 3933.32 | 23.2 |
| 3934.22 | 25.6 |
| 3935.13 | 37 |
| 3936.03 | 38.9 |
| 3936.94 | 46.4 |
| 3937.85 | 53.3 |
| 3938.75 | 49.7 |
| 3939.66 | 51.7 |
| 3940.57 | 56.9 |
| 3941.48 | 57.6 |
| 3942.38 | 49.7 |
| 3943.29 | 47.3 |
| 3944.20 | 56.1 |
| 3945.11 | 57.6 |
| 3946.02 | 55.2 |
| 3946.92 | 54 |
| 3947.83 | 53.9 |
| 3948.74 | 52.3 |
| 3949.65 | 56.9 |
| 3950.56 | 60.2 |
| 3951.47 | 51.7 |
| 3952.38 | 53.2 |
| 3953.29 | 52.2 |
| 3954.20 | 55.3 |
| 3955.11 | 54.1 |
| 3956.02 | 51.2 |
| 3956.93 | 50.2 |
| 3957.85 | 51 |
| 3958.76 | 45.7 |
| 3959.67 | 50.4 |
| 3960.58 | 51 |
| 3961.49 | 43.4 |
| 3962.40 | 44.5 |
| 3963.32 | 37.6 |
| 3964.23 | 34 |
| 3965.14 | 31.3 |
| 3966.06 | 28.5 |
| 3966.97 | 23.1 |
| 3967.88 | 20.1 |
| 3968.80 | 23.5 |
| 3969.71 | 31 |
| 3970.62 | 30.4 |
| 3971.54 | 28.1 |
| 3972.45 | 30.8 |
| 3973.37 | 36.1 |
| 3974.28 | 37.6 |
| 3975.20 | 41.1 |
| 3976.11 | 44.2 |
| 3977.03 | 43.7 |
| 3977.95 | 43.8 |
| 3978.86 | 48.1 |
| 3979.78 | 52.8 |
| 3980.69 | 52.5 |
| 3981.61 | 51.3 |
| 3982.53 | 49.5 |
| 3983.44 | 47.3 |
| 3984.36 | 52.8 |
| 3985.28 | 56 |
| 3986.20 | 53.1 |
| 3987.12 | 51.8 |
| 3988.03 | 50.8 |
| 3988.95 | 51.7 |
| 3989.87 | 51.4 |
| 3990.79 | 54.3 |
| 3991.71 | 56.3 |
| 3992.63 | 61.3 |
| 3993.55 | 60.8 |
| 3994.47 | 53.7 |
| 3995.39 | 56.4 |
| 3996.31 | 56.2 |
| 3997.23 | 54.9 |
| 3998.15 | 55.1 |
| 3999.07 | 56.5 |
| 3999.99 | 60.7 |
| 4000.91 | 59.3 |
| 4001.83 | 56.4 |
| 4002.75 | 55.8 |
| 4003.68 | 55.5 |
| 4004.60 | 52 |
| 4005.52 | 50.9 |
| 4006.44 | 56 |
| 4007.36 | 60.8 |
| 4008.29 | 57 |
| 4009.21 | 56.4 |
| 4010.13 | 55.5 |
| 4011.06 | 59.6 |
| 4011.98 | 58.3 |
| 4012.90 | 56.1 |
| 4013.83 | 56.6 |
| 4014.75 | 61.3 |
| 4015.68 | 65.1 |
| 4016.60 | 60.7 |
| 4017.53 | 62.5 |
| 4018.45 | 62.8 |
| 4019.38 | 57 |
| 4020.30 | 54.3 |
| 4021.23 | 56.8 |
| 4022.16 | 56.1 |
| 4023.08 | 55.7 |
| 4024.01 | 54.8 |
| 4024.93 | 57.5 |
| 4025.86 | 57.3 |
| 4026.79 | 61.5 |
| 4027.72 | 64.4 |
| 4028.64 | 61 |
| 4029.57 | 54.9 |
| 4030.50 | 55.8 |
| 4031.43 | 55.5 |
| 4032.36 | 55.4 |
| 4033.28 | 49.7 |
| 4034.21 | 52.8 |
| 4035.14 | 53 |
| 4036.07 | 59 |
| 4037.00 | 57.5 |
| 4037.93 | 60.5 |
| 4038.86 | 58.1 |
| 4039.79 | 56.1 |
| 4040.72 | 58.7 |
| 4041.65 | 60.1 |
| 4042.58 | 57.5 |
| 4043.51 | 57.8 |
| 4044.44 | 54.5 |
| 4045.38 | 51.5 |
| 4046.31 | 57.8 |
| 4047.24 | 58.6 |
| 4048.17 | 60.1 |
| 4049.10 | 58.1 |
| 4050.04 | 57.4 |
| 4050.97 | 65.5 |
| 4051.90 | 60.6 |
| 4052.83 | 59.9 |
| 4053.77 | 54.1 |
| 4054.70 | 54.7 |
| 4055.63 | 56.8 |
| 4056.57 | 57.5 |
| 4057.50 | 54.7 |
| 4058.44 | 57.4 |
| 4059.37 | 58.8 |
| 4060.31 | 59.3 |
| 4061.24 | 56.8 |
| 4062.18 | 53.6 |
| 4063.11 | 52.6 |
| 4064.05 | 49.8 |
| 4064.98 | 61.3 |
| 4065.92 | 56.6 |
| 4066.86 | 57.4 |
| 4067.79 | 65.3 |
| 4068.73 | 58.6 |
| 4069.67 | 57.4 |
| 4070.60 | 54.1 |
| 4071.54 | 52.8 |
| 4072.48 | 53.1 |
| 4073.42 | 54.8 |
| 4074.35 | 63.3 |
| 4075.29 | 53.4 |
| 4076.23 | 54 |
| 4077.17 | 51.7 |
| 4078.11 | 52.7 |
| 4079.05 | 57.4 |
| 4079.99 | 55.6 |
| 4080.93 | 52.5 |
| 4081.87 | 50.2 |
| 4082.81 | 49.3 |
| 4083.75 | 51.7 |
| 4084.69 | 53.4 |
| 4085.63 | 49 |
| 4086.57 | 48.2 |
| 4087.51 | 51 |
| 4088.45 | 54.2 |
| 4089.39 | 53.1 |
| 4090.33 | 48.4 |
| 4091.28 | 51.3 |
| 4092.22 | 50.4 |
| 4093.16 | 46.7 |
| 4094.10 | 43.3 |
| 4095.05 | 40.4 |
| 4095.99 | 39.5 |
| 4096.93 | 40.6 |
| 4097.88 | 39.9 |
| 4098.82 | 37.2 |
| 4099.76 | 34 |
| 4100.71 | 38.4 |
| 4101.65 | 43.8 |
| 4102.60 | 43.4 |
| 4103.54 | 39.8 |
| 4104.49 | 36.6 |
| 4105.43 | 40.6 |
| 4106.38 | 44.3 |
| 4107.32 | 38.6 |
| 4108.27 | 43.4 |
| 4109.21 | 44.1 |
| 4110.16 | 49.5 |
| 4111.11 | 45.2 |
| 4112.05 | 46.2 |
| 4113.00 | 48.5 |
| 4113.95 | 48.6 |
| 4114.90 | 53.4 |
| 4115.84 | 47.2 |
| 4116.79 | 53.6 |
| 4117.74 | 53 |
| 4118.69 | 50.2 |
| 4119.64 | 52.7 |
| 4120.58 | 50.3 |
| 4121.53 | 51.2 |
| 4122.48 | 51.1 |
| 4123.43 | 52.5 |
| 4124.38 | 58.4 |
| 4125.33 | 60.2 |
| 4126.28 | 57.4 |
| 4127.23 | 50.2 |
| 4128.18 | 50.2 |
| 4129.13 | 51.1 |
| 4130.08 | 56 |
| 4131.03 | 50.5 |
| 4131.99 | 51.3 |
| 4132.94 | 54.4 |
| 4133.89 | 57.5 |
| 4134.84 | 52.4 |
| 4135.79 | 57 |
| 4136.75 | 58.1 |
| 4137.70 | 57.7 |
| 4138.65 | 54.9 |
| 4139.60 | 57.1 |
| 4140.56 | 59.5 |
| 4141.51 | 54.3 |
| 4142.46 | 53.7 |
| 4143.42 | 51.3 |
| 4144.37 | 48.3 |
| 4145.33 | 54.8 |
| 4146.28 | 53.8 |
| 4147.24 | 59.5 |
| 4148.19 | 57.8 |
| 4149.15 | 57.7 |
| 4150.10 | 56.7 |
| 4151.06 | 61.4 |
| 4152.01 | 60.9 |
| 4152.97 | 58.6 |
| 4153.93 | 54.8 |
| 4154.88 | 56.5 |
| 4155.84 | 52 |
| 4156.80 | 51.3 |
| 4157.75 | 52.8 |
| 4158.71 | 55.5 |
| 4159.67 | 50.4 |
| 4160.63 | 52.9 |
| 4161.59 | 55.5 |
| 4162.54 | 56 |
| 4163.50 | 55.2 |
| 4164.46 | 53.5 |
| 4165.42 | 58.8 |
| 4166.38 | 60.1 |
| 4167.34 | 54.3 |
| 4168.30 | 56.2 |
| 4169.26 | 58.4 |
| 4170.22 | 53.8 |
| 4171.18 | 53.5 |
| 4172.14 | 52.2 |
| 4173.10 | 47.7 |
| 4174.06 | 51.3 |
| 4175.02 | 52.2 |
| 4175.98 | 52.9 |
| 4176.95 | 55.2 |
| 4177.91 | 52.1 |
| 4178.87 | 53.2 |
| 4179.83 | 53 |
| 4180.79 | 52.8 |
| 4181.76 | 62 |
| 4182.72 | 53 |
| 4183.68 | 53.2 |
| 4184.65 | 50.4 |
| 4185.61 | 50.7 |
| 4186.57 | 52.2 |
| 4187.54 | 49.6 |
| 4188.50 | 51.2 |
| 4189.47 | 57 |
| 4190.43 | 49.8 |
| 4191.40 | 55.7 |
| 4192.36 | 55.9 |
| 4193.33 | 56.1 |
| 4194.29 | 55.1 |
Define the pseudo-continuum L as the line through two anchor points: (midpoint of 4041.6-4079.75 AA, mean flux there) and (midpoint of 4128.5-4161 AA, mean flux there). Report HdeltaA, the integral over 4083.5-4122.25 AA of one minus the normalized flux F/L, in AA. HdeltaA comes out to 6.7 AA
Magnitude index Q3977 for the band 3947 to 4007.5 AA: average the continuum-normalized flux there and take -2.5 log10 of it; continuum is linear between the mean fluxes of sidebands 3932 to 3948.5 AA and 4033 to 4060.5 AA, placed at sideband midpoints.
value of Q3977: 0.05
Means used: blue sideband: 47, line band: 48.2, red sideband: 57.3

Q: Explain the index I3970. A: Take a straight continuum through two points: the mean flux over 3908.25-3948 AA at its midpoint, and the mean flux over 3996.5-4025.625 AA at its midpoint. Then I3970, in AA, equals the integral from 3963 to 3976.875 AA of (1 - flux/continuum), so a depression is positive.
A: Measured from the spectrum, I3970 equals 5.6 AA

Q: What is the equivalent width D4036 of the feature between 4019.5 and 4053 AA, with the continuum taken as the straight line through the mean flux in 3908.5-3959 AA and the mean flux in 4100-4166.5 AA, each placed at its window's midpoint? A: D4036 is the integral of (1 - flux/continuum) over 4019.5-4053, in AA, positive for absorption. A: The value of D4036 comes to -3.9 AA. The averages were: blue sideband 50.7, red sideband 52.1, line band 57.4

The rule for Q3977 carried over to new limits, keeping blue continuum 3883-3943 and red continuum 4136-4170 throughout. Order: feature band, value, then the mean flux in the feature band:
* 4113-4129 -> 0.046 mag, 52.4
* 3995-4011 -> -0.116 mag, 56.3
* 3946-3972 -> 0.124 mag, 43.7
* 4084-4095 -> 0.083 mag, 49.6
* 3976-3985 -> 0.020 mag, 48.9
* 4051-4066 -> -0.086 mag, 56.8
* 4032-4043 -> -0.097 mag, 56.6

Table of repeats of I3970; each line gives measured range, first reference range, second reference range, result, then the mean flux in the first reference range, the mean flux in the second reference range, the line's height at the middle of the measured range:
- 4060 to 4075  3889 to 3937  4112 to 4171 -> -1.2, 48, 54.4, 52.3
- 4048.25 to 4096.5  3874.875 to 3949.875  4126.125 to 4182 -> -1.5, 48.4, 54.7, 52.6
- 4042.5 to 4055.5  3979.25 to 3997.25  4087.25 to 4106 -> -2.6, 53.7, 43.5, 48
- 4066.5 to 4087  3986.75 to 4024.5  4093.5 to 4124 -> -2.4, 56.7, 45.1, 48.7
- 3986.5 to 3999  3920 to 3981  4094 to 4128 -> -2.6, 45.4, 46.4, 45.6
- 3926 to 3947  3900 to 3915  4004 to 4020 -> 3.0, 53.3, 58.1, 54.6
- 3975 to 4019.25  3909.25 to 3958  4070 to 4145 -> -3.8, 50.7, 50.1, 50.5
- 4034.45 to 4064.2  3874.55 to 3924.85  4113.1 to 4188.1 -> -3.0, 48.7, 54.1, 51.9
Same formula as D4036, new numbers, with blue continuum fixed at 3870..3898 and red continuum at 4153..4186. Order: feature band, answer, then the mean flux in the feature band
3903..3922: -2.94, 54.1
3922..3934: 0.34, 45.9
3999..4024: -4.03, 57.6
